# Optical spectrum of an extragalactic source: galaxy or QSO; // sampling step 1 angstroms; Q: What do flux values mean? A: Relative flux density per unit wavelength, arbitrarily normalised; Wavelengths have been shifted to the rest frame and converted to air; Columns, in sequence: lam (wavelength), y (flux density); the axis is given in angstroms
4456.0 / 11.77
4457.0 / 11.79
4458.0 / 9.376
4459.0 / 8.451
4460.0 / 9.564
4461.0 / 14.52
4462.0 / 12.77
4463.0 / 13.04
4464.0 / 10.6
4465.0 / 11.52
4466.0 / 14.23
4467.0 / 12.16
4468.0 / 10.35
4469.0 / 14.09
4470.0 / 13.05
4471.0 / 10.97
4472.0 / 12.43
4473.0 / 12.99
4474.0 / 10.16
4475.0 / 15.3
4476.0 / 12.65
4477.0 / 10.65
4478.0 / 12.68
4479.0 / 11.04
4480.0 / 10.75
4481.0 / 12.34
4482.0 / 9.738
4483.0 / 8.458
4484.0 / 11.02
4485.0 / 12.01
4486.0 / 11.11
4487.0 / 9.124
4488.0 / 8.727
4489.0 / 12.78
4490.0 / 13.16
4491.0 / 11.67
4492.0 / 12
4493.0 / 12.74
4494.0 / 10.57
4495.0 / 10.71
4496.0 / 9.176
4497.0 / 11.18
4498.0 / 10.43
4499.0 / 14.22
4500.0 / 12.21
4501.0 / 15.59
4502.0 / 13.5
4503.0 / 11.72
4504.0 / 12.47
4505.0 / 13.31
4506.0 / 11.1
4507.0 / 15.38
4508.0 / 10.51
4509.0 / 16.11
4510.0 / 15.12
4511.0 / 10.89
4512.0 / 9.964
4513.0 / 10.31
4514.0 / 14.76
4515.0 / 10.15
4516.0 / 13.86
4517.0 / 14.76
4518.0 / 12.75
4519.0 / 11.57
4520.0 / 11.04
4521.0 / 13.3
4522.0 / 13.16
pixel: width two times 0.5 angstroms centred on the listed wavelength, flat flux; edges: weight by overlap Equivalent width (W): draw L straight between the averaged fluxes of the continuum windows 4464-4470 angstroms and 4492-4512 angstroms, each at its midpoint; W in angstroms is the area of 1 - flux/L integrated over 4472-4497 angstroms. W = 2.1 angstroms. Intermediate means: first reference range 12.4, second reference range 12.4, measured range 11.3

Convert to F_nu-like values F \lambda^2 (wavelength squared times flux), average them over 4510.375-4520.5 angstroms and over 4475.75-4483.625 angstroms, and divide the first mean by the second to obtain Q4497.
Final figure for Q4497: 1.11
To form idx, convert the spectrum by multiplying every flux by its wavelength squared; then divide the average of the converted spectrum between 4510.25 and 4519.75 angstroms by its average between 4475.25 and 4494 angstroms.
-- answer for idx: 1.1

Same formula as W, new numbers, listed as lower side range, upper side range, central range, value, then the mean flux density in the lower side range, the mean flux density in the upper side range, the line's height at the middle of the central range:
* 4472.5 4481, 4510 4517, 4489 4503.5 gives 0.0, 12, 12.1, 12.1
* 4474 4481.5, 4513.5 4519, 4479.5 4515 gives 2.2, 12.1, 13.1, 12.6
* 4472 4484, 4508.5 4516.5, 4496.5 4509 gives -0.4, 11.5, 12.6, 12.3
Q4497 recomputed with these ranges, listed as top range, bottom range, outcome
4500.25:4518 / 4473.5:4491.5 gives 1.16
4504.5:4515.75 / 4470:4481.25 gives 1.06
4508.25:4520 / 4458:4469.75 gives 1.09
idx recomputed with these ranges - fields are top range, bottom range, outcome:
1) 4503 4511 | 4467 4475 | 1.09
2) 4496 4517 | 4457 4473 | 1.08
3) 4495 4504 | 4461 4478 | 1.00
